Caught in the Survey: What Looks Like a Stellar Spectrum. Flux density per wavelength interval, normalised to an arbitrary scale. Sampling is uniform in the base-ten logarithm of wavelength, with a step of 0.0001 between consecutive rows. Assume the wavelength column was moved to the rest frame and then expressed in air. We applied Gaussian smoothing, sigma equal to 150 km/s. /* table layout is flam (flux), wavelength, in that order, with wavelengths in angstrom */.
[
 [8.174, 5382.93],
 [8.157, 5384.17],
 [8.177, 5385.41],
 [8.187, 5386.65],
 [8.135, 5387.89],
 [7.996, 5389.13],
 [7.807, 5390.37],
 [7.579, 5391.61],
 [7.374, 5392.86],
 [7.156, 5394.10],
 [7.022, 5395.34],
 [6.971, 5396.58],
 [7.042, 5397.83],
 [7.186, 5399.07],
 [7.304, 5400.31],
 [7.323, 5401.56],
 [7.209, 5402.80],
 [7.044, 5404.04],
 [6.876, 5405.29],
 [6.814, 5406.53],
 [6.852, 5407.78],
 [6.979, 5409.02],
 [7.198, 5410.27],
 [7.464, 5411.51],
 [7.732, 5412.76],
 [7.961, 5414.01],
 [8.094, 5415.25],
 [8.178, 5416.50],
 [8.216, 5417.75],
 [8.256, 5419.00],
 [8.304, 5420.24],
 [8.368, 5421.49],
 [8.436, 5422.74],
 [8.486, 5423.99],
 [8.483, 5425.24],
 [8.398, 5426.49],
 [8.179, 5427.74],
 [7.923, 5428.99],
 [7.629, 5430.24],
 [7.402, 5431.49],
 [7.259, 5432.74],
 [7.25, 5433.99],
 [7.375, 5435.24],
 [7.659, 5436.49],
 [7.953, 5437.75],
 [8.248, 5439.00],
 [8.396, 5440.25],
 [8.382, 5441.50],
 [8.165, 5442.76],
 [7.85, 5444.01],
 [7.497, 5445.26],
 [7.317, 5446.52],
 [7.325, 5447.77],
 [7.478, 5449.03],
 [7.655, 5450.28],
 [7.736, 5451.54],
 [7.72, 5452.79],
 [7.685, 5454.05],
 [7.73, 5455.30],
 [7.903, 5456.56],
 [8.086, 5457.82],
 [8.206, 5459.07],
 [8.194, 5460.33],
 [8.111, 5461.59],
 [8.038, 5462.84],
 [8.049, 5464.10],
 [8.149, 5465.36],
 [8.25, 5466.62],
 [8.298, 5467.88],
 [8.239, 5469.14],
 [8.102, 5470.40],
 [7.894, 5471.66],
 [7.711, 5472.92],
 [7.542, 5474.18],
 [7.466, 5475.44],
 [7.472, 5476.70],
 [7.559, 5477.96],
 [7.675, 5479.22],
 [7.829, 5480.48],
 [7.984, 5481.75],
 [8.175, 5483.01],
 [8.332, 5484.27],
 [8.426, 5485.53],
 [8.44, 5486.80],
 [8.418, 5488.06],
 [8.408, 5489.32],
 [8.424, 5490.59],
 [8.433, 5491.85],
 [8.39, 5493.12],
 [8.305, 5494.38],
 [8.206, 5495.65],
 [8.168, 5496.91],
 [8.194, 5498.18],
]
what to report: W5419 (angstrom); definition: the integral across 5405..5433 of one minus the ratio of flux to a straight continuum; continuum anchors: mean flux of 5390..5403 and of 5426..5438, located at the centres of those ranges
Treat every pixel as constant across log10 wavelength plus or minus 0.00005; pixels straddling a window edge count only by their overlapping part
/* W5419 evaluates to -1.08 angstrom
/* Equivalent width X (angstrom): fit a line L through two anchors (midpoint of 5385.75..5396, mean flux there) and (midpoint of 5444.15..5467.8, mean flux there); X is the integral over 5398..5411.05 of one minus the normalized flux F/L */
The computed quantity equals 1.1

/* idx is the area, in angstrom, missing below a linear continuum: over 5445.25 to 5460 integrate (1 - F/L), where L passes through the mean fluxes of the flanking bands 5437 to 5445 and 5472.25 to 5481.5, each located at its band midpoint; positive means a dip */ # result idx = 0.5 angstrom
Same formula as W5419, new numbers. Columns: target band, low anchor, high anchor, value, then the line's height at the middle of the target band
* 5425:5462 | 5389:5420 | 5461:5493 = -0.30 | 7.77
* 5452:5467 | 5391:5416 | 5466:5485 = -0.46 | 7.76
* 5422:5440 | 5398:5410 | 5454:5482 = -1.19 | 7.43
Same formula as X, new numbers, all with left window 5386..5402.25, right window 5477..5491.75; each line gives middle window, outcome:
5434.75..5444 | -0.3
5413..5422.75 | -0.7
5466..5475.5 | 0.1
